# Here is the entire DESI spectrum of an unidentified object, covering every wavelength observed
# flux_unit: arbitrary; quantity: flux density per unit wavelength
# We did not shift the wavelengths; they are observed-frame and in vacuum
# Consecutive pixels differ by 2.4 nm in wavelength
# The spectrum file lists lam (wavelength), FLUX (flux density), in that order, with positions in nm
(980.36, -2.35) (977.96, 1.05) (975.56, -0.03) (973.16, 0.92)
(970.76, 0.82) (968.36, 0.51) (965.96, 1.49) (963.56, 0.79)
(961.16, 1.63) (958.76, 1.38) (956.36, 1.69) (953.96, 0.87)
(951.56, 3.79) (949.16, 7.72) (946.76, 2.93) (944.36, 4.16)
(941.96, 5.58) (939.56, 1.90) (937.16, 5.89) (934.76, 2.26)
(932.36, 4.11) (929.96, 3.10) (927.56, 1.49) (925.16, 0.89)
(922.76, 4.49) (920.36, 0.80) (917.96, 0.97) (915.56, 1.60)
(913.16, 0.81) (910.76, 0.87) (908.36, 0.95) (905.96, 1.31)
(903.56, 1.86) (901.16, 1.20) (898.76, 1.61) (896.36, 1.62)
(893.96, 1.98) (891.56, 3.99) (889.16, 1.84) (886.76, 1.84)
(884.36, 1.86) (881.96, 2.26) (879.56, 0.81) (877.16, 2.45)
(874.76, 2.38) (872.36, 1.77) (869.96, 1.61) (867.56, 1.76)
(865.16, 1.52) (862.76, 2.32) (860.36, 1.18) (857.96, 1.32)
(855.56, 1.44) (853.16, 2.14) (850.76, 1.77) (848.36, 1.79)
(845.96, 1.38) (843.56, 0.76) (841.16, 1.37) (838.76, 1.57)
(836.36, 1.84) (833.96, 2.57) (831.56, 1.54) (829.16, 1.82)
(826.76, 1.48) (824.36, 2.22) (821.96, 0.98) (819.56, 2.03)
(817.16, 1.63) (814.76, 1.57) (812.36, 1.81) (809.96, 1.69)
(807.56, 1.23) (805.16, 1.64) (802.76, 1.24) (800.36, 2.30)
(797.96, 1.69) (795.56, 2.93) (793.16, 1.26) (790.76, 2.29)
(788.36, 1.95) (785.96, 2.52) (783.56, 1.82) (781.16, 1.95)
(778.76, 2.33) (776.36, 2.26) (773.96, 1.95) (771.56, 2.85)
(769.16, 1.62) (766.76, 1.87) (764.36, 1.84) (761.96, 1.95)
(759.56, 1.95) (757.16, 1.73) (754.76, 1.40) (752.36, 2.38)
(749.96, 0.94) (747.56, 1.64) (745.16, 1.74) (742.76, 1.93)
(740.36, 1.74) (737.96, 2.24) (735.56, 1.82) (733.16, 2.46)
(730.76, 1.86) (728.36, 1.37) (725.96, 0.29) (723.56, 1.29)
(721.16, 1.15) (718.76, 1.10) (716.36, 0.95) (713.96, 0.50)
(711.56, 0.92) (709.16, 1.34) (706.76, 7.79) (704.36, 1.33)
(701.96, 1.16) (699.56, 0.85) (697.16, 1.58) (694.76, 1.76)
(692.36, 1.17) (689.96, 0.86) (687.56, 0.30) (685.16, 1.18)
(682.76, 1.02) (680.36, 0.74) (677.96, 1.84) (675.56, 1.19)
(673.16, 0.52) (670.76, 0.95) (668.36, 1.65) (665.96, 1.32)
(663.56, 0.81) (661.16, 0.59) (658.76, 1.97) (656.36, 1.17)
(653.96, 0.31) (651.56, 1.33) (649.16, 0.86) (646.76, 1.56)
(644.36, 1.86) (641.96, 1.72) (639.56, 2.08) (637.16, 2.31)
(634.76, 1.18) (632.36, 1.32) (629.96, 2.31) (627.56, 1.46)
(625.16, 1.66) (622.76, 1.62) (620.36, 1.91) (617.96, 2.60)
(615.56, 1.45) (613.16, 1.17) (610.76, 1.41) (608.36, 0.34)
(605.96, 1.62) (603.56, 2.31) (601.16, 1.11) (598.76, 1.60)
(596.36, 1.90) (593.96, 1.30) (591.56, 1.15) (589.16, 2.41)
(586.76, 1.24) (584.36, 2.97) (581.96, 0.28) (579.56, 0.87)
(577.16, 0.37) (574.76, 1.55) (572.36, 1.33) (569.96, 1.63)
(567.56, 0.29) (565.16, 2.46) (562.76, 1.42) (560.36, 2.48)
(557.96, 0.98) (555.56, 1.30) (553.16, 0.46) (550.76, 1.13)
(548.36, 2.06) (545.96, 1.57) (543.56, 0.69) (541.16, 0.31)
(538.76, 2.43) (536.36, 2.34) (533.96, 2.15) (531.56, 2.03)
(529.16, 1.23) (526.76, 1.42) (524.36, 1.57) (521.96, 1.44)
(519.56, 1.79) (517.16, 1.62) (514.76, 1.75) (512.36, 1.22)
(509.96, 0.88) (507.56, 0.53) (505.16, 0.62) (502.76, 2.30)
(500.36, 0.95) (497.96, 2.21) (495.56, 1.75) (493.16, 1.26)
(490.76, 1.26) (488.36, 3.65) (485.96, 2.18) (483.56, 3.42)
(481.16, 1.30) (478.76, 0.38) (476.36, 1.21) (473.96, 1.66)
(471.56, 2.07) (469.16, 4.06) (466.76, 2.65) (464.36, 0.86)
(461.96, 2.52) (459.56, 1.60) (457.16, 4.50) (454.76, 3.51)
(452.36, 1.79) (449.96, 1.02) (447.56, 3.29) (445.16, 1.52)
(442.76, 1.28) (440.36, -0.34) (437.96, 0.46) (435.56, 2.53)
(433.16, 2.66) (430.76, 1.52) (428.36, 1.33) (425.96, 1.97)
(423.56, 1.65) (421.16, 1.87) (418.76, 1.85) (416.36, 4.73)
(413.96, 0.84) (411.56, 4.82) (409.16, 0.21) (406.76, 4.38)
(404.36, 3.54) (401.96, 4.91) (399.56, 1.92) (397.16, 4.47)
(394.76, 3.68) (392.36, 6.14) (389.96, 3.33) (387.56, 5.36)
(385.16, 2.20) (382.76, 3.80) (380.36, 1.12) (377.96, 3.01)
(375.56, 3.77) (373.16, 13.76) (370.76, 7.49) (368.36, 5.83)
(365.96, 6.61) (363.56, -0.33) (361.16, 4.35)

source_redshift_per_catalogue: 0.90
